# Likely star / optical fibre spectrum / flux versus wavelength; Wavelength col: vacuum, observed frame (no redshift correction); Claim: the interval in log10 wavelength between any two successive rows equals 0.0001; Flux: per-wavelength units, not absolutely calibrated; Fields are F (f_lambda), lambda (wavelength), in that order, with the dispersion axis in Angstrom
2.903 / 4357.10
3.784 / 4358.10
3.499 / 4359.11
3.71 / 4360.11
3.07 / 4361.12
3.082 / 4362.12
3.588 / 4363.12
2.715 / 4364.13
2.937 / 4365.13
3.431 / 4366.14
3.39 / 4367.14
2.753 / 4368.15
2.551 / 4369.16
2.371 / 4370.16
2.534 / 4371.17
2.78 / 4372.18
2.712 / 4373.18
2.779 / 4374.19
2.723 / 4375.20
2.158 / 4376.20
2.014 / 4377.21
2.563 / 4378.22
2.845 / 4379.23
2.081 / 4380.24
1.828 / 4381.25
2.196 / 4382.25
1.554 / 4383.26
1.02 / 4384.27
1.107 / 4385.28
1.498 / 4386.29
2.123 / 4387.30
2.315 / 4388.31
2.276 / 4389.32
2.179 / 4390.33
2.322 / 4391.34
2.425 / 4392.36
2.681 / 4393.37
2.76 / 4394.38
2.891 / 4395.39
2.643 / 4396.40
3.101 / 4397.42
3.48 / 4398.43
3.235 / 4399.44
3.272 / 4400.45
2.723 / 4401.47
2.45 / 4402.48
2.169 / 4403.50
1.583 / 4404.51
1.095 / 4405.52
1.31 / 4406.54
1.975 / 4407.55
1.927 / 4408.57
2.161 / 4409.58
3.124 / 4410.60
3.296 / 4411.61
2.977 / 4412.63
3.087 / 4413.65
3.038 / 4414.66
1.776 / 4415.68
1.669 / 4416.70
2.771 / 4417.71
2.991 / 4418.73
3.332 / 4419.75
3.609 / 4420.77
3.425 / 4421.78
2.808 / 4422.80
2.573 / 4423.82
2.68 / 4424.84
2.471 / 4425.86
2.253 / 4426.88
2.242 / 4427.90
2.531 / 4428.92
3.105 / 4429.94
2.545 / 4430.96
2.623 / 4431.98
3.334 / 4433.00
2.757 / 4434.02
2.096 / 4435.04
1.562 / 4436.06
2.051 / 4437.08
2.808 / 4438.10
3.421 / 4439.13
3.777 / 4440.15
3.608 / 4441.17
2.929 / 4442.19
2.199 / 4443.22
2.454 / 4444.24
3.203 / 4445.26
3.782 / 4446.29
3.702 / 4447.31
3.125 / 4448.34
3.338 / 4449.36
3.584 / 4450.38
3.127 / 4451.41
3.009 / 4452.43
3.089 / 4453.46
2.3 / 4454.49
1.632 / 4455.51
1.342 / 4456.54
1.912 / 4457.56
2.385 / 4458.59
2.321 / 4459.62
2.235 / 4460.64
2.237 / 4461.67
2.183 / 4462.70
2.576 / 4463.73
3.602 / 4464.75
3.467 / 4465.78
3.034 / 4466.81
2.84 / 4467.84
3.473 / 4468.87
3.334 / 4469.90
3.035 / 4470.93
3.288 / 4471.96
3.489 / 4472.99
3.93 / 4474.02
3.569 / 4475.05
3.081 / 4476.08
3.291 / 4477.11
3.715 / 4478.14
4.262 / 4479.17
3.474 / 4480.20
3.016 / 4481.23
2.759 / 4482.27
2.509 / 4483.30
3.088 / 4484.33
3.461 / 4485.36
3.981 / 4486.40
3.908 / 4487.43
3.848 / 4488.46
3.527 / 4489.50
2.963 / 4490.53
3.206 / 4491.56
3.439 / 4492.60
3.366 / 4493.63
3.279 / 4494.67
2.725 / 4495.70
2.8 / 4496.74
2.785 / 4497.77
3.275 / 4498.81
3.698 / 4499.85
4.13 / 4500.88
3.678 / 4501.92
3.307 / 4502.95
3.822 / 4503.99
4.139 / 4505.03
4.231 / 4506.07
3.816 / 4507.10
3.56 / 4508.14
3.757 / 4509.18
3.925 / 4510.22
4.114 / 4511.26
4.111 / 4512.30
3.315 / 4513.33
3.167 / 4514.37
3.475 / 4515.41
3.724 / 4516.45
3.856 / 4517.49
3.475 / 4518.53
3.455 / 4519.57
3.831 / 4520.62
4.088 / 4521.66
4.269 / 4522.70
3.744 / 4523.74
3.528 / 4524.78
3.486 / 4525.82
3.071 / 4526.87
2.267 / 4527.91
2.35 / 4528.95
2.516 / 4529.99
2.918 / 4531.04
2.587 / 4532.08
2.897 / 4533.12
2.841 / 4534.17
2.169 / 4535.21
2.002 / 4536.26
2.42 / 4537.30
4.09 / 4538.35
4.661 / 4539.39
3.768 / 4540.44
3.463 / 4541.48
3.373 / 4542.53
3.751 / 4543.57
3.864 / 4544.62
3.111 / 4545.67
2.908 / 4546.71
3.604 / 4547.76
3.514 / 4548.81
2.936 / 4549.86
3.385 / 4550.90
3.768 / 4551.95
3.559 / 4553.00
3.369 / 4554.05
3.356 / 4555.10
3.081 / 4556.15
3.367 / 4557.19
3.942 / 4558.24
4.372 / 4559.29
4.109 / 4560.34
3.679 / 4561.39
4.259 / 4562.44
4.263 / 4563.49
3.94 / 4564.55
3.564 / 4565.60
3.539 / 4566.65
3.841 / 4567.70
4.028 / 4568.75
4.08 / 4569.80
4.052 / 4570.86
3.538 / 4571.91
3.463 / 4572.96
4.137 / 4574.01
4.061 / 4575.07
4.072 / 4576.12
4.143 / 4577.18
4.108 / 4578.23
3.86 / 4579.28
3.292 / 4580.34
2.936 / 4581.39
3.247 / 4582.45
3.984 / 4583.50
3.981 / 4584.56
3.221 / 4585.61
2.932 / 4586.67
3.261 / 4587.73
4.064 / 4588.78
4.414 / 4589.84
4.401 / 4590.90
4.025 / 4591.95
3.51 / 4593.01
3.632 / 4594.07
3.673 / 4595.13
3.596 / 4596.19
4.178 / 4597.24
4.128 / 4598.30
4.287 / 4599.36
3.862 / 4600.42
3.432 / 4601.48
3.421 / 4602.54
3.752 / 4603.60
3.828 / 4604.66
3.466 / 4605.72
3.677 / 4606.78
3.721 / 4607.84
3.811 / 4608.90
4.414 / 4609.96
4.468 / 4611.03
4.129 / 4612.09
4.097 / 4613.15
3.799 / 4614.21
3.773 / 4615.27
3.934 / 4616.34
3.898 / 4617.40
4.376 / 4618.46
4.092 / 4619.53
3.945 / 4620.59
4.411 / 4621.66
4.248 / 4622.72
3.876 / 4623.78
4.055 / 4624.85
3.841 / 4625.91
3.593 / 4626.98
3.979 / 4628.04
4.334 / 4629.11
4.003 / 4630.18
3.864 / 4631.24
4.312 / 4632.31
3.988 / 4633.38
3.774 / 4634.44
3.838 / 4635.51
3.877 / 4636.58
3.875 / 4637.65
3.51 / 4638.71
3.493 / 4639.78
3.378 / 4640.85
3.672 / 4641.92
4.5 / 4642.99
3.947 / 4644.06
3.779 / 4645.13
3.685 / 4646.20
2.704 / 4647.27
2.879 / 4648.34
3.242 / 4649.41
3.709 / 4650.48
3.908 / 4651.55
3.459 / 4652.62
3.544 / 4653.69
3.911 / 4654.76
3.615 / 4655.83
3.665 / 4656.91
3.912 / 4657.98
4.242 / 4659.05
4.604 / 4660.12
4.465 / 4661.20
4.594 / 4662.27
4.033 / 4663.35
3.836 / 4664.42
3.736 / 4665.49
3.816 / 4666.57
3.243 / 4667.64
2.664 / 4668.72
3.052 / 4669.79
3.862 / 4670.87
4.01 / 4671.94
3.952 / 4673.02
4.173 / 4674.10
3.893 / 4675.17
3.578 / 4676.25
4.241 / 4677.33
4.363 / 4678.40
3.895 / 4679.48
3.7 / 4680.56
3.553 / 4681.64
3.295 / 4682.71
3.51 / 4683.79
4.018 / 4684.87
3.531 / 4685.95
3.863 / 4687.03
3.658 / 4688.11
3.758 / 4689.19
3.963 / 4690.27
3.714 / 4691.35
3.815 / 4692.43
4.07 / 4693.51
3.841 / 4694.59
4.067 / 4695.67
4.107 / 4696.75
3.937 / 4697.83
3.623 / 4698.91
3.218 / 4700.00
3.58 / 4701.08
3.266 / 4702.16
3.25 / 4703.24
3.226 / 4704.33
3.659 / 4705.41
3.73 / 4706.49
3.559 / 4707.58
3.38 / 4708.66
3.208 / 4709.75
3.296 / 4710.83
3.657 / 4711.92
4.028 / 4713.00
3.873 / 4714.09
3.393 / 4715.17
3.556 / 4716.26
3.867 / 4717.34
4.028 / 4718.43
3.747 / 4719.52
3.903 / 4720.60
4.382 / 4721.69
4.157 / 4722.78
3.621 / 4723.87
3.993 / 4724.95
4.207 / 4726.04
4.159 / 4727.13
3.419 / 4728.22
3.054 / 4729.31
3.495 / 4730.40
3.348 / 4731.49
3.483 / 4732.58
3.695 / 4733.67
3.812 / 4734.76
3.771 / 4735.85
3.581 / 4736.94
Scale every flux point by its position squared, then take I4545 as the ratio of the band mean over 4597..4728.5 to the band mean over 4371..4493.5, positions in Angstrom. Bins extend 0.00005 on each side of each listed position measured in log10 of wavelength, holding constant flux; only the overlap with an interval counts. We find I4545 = 1.53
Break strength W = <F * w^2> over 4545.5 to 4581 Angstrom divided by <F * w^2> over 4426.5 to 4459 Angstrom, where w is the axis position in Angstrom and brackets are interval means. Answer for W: 1.4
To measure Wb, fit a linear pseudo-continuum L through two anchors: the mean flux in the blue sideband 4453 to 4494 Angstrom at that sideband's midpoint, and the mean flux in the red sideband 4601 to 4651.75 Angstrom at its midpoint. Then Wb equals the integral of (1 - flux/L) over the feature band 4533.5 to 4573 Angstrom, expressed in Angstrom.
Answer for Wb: -1.0 Angstrom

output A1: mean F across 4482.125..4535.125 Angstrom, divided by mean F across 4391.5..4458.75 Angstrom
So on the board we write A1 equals 1.27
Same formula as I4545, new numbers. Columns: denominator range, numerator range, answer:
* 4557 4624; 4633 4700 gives 1.01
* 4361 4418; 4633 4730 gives 1.72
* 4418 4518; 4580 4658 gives 1.29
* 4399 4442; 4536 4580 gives 1.49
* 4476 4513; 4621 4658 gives 1.15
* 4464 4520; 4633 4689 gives 1.16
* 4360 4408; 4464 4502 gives 1.42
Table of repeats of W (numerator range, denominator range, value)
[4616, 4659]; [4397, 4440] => 1.61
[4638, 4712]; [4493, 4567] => 1.14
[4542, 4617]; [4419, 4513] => 1.26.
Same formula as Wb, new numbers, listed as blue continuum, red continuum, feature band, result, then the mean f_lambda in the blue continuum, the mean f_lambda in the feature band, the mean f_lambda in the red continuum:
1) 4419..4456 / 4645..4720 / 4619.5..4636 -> -2.3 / 2.87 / 4.01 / 3.71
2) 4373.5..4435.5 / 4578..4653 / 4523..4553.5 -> 1.1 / 2.47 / 3.2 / 3.81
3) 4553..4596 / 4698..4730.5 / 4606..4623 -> -1.4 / 3.77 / 4.04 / 3.66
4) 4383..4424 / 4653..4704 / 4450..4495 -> -4.3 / 2.46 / 3.07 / 3.79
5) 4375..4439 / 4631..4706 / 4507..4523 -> -4.0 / 2.45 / 3.74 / 3.75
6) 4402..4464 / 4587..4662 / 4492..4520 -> -4.3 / 2.62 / 3.57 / 3.87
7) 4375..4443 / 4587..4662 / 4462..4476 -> -1.5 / 2.51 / 3.2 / 3.87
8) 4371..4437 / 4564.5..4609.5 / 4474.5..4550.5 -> -4.0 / 2.46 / 3.4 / 3.77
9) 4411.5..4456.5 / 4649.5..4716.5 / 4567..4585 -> -2.5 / 2.81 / 3.81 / 3.74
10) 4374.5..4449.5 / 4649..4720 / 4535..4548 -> -0.9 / 2.56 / 3.34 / 3.74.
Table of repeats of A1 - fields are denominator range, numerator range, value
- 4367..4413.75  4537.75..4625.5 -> 1.59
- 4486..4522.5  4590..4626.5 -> 1.09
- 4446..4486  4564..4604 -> 1.25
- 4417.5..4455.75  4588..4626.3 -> 1.37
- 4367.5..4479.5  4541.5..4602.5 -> 1.39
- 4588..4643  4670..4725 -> 0.96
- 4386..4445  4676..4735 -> 1.43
